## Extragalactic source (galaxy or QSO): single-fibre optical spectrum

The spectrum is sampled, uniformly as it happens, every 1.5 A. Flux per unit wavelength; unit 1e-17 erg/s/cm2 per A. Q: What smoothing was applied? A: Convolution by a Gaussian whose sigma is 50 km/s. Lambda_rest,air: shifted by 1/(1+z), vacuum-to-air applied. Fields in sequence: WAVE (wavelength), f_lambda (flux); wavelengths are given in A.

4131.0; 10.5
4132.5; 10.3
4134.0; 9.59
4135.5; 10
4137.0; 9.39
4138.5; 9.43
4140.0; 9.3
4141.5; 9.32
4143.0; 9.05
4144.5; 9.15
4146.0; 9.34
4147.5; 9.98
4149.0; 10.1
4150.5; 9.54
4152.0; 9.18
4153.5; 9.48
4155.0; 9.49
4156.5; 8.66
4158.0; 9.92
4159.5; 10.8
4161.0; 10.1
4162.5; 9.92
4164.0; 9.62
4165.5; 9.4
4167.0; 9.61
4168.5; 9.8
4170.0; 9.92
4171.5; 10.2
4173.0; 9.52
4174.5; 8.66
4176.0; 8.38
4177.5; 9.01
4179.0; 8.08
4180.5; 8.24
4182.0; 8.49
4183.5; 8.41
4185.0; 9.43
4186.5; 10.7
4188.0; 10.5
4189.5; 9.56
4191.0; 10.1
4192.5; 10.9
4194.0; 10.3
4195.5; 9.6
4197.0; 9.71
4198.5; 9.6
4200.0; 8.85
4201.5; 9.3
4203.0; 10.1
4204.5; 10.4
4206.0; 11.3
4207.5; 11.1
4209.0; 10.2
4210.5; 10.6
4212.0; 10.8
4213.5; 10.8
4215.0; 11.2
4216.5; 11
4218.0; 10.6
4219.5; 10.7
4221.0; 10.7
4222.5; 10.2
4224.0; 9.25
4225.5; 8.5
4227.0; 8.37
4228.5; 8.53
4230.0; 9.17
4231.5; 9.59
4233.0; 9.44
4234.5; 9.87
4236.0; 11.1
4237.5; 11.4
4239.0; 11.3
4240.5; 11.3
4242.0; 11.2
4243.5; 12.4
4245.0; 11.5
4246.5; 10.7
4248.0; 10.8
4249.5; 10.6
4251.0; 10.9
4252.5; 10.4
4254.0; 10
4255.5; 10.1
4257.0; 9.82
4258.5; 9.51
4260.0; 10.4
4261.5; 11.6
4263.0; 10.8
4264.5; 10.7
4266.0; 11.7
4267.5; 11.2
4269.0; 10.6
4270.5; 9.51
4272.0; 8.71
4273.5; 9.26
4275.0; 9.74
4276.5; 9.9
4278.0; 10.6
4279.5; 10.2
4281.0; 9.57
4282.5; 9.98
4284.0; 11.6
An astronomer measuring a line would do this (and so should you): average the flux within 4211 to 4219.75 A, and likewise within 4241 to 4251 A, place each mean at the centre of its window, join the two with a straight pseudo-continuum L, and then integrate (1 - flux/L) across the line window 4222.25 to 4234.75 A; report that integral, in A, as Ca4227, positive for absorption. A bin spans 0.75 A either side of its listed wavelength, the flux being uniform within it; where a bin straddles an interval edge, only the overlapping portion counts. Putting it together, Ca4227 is 2.1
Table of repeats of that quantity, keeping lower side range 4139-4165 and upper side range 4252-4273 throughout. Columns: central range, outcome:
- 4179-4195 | 0.39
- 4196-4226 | -0.79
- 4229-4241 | -0.21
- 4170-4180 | 0.73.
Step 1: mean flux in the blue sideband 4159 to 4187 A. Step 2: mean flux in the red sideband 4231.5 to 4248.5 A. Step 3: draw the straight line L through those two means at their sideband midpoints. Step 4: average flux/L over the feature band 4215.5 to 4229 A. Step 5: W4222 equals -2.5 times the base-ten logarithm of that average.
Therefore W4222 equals 0.08 mag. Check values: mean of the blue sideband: 9.36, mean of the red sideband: 10.9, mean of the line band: 9.81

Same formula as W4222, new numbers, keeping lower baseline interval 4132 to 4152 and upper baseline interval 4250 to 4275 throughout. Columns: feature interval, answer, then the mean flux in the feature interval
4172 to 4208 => 0.03 mag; 9.59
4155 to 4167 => -0.01 mag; 9.75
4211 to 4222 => -0.08 mag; 10.8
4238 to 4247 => -0.12 mag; 11.4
